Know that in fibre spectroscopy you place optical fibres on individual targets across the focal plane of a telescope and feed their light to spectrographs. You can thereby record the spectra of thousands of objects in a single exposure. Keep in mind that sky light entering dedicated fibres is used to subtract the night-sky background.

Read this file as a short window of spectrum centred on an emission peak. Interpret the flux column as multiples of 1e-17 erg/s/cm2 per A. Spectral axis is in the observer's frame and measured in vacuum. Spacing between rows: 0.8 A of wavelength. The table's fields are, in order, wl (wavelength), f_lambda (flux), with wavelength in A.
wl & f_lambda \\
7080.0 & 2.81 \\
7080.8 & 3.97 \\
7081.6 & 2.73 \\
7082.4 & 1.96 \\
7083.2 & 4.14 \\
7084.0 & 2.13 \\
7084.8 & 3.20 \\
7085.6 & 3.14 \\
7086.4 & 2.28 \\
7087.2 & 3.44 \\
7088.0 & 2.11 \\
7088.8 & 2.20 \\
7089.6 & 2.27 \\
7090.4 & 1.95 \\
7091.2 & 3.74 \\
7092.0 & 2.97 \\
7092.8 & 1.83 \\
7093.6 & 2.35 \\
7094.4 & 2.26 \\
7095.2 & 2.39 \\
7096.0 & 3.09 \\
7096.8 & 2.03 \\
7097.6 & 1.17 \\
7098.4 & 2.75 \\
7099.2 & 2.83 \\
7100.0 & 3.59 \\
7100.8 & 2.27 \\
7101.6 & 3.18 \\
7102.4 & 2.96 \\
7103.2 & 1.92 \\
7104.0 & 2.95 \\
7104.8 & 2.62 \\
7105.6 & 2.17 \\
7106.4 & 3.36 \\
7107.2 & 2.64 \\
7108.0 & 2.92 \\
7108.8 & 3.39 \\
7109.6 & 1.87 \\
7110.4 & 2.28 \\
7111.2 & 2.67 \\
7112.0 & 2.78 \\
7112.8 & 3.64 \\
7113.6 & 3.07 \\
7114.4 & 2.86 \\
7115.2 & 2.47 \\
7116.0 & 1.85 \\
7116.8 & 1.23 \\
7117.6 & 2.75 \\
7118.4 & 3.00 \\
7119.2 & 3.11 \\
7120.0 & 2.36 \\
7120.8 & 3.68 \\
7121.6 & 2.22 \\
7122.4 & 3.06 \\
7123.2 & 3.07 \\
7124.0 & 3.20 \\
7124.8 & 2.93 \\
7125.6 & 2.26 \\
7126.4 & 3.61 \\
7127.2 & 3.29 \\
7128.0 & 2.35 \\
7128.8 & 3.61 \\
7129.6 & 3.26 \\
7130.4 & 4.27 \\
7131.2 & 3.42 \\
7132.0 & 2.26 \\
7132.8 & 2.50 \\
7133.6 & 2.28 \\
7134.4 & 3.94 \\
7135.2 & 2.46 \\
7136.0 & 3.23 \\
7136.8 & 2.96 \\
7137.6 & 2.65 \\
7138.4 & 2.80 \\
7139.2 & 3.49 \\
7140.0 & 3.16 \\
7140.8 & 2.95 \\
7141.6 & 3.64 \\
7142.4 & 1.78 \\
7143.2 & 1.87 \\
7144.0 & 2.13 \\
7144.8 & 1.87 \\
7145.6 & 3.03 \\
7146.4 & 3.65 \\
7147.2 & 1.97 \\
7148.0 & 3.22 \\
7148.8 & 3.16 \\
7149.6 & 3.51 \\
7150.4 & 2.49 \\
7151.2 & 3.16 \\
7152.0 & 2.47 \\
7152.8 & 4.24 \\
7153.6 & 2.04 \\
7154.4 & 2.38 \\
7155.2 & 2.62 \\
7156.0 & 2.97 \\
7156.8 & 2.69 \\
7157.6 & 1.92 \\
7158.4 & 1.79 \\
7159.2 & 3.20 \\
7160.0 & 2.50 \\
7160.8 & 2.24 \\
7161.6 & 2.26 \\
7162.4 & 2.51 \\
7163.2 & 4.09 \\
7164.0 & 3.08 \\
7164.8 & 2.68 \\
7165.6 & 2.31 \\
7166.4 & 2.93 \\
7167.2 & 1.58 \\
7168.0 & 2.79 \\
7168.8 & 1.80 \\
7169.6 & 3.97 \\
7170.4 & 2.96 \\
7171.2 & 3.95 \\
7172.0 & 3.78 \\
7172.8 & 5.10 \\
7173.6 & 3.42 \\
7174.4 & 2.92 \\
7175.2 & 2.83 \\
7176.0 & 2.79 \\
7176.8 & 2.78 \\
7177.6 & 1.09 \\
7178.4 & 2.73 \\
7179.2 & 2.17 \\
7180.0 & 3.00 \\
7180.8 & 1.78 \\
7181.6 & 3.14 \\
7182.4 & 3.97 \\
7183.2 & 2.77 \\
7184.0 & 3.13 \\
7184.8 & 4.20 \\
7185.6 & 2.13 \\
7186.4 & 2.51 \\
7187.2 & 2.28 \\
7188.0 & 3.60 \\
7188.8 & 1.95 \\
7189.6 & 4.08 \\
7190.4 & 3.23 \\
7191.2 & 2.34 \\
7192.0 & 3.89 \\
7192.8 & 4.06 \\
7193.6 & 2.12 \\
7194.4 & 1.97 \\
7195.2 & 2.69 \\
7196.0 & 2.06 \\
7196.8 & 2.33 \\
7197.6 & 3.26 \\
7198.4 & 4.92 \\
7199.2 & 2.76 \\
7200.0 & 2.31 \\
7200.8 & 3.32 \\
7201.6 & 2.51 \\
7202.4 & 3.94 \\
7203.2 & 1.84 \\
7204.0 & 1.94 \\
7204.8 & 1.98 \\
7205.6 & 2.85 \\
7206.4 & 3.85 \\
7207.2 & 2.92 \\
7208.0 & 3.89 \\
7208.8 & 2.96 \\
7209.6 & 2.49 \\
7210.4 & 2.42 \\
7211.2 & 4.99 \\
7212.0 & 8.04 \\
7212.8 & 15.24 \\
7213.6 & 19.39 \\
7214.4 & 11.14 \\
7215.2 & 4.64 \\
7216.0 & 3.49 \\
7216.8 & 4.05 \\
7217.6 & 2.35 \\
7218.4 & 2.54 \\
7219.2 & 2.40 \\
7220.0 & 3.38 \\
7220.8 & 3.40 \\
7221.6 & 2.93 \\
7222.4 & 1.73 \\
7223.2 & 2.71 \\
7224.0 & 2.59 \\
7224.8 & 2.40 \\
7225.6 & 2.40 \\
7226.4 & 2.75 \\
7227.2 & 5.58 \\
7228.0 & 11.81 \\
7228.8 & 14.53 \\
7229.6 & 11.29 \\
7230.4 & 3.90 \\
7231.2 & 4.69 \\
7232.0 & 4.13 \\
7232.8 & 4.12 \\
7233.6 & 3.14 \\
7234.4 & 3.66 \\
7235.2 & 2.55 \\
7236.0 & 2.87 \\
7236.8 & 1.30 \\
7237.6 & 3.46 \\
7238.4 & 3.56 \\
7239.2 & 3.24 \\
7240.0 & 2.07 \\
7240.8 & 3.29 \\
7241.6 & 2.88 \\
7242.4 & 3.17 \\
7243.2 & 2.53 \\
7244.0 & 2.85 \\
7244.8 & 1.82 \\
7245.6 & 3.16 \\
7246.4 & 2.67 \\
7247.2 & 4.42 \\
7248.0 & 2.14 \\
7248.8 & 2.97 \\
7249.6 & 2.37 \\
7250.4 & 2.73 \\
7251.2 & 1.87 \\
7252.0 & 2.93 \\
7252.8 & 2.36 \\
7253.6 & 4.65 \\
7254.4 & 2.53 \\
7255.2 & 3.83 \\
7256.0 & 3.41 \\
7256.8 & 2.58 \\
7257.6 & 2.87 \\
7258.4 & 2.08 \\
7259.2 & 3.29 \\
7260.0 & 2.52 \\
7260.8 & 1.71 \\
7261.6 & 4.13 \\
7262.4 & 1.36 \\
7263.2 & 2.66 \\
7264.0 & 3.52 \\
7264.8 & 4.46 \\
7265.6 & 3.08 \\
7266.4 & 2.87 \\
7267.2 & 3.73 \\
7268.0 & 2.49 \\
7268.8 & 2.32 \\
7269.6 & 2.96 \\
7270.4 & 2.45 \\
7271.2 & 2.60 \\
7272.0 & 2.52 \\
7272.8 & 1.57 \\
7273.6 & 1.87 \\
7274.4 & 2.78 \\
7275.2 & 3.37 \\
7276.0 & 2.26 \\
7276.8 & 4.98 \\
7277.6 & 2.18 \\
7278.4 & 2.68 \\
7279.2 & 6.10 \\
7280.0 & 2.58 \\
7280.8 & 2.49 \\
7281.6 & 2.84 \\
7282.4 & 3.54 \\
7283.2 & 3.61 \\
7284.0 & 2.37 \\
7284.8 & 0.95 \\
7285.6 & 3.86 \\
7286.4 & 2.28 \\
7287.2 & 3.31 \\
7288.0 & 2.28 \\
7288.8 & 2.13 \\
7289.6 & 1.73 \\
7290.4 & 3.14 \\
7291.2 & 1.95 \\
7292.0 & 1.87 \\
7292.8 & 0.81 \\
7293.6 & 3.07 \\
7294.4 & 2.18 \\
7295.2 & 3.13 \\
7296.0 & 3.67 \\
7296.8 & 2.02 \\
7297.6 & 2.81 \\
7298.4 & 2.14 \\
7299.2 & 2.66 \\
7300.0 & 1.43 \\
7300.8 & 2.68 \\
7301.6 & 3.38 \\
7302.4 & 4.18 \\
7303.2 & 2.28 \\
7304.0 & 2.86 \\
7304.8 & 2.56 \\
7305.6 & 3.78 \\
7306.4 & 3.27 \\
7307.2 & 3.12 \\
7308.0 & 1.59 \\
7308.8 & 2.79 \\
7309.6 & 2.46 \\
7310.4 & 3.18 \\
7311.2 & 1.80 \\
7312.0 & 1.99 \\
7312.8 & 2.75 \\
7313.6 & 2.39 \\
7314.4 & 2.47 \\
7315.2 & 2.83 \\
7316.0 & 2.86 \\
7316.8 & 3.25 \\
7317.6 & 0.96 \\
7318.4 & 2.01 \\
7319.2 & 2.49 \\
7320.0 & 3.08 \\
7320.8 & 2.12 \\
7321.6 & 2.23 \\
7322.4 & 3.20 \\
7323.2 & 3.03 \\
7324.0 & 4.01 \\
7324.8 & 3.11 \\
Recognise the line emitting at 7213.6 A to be [S II]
